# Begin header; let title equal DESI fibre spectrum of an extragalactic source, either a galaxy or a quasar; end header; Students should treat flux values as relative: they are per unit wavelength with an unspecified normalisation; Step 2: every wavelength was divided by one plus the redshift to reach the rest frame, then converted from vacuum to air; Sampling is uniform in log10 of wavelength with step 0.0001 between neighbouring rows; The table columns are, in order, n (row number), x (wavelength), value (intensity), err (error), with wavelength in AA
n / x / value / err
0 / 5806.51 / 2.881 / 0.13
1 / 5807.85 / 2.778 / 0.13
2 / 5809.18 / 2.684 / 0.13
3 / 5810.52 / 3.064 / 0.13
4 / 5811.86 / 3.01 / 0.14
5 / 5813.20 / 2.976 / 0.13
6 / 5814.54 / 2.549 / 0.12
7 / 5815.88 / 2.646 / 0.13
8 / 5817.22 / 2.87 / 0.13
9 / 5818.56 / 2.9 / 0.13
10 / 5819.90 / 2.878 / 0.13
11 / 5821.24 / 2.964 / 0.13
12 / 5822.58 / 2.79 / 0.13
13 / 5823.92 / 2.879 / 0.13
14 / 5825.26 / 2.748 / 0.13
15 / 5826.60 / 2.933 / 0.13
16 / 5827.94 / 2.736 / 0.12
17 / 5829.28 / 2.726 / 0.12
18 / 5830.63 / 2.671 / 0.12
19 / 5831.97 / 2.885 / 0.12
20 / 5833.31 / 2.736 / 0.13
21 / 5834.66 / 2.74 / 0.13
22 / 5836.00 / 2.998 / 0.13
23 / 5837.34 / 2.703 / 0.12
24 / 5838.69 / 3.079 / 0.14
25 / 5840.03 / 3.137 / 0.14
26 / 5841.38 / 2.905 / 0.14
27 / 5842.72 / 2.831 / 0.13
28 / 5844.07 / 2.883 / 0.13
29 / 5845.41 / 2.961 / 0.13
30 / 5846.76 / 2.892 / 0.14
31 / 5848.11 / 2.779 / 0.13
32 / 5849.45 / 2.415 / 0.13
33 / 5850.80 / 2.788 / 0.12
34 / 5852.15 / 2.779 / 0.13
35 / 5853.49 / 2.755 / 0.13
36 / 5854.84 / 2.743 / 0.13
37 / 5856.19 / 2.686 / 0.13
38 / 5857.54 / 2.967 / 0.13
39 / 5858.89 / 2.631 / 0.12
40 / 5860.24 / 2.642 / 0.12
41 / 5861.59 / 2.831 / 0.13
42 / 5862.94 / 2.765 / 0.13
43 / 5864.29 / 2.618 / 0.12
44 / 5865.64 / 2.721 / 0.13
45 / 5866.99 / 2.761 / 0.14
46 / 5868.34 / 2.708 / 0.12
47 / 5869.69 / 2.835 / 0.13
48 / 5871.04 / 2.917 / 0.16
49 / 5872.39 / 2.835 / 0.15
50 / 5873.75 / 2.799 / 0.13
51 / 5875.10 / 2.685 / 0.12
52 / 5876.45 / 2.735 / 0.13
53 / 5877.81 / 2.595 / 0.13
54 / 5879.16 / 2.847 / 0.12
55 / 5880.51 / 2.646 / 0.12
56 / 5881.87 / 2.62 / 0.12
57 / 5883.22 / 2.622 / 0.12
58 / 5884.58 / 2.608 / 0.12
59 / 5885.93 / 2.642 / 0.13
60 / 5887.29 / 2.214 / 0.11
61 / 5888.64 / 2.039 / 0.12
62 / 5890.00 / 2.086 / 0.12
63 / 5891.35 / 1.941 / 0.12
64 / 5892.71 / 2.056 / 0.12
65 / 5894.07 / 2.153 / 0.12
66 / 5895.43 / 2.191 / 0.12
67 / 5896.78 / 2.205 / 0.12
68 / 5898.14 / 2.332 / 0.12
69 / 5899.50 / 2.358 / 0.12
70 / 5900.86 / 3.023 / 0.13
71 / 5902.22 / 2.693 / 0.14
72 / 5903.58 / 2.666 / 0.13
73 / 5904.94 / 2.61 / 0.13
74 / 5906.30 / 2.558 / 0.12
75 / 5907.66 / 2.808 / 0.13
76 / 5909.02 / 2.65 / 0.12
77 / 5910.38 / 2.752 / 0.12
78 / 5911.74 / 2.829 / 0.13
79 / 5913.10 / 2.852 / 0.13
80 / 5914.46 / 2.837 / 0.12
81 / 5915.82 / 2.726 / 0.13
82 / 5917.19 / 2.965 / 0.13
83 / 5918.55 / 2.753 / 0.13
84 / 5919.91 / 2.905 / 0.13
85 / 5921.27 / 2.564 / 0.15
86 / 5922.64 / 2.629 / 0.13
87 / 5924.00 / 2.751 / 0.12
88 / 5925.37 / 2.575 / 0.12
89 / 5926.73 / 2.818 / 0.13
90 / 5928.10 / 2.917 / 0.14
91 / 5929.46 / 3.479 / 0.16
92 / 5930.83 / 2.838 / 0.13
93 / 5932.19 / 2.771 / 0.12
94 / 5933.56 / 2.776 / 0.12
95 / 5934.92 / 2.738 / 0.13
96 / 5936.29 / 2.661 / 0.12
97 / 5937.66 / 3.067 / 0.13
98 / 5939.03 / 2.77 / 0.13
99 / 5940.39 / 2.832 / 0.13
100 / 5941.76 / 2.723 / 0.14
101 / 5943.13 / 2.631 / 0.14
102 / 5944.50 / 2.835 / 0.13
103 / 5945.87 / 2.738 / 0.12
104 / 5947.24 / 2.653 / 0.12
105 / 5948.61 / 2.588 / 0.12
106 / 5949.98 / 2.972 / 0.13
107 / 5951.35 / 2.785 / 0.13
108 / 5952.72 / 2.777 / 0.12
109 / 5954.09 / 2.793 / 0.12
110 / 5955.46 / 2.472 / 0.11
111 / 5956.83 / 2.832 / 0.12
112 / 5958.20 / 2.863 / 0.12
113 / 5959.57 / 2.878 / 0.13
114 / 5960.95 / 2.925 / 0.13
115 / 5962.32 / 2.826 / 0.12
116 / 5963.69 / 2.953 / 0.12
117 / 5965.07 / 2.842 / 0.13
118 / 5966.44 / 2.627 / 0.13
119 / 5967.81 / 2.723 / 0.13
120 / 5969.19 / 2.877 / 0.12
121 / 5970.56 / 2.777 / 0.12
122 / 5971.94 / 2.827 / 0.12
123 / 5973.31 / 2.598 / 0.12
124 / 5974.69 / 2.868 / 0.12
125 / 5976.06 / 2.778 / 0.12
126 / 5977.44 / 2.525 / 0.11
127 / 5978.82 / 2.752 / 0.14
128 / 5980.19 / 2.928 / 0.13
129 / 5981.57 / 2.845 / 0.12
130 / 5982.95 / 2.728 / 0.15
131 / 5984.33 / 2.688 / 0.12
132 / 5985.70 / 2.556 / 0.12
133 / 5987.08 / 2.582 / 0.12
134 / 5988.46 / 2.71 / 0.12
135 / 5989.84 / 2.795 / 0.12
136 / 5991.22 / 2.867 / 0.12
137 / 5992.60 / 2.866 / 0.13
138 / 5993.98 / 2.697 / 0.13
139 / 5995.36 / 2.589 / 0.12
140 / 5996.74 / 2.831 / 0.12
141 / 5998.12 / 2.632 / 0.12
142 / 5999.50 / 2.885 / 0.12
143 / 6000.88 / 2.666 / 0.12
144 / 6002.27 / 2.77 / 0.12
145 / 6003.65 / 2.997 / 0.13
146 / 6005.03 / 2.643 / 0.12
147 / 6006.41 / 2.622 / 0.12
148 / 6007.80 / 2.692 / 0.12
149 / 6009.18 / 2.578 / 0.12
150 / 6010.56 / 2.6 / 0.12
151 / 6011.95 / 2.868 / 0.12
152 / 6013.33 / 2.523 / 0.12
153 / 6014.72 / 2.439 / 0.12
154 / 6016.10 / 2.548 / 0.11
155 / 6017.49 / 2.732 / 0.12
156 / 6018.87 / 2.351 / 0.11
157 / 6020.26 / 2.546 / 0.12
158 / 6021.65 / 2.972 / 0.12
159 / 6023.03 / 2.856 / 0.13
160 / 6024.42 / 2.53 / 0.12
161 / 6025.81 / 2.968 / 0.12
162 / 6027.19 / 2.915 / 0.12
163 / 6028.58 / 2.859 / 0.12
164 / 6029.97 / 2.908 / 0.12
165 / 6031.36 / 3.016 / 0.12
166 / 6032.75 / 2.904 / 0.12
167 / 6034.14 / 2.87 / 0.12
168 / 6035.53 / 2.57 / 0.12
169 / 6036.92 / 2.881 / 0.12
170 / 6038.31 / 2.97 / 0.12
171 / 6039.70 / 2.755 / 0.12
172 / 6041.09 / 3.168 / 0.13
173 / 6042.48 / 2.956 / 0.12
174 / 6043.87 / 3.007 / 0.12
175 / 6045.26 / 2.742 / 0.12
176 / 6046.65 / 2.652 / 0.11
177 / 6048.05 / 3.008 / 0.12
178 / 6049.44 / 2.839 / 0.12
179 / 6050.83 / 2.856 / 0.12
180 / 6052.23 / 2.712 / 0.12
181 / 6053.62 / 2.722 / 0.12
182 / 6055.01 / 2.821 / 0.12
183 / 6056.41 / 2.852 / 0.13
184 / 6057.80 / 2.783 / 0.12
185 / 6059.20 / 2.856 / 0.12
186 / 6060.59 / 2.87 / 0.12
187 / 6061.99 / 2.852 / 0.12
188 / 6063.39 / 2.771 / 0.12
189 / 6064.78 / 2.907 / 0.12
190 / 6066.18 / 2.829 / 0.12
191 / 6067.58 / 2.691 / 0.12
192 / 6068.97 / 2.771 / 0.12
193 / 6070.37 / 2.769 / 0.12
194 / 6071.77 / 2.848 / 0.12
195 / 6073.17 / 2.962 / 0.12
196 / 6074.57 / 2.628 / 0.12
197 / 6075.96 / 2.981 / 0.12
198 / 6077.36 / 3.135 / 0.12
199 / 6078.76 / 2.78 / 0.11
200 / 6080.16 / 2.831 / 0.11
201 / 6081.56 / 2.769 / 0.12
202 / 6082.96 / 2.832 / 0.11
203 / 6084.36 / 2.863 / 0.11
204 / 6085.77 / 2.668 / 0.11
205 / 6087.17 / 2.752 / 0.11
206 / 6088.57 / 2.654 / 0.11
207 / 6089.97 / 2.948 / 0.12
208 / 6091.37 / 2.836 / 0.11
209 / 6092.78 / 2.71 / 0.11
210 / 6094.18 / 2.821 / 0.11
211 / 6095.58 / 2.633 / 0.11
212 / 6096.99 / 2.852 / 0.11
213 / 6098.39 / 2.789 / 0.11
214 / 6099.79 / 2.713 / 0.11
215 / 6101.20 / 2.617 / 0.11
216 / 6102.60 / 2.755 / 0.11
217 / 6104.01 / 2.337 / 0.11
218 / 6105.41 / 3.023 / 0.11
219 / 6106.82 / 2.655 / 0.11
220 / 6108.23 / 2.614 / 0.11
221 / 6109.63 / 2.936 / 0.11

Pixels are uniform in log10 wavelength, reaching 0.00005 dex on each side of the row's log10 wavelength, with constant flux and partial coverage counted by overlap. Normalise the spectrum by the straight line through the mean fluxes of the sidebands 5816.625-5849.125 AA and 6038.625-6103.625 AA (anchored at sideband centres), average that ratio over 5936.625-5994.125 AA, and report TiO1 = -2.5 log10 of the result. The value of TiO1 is 0.02 mag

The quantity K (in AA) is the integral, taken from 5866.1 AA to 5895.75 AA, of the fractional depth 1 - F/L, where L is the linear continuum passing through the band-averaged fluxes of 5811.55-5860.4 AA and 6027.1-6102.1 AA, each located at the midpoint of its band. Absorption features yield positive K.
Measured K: 3.04 AA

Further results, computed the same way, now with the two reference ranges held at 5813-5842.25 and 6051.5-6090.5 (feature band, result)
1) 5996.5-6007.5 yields 0.3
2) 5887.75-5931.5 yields 3.4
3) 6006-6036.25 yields 1.0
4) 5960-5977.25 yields 0.2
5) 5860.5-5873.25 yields 0.3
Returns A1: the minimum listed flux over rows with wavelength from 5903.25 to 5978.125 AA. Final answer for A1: 2.472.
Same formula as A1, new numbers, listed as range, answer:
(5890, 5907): 1.941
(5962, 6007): 2.525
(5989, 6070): 2.351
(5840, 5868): 2.415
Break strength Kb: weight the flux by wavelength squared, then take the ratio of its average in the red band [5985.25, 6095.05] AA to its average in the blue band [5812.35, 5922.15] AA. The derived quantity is 1.1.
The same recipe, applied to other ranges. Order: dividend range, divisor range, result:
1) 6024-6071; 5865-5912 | 1.17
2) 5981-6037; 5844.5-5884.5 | 1.05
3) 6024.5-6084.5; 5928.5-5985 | 1.05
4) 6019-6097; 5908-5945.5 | 1.05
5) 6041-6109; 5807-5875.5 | 1.08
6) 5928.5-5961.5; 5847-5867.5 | 1.06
